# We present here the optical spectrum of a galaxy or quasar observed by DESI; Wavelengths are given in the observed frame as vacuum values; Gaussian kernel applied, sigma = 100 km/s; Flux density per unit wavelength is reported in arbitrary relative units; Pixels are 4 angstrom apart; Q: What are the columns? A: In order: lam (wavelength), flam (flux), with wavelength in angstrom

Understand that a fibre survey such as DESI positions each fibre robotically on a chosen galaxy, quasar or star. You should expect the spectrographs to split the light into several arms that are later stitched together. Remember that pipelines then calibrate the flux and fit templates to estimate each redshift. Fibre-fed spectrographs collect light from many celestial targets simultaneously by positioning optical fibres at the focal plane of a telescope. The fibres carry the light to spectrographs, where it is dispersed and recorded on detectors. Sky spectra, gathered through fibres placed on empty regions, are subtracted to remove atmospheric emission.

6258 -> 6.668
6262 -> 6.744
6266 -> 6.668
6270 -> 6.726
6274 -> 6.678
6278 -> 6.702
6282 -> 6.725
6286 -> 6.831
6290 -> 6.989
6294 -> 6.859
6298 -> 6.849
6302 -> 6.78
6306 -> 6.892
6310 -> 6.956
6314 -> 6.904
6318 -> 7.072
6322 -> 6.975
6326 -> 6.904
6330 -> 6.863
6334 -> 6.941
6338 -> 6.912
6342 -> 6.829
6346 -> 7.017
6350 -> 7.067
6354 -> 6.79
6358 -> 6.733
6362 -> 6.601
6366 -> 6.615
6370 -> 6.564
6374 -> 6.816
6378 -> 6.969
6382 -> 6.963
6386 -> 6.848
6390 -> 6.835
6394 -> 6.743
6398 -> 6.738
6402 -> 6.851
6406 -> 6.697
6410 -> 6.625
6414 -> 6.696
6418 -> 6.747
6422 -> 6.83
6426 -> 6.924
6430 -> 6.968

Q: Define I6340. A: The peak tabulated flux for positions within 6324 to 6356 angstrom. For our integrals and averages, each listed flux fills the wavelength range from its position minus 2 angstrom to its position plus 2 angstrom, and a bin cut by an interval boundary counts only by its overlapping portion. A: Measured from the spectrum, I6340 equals 7.067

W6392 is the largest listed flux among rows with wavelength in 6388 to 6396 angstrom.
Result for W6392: 6.835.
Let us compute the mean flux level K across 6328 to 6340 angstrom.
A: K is 6.91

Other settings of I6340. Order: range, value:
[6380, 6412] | 6.963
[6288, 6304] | 6.989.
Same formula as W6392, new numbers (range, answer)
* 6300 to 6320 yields 7.072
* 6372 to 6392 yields 6.969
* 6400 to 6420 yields 6.851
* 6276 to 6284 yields 6.725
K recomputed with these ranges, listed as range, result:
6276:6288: 6.75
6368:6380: 6.78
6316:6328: 6.98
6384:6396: 6.81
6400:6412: 6.72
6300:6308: 6.84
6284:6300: 6.88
